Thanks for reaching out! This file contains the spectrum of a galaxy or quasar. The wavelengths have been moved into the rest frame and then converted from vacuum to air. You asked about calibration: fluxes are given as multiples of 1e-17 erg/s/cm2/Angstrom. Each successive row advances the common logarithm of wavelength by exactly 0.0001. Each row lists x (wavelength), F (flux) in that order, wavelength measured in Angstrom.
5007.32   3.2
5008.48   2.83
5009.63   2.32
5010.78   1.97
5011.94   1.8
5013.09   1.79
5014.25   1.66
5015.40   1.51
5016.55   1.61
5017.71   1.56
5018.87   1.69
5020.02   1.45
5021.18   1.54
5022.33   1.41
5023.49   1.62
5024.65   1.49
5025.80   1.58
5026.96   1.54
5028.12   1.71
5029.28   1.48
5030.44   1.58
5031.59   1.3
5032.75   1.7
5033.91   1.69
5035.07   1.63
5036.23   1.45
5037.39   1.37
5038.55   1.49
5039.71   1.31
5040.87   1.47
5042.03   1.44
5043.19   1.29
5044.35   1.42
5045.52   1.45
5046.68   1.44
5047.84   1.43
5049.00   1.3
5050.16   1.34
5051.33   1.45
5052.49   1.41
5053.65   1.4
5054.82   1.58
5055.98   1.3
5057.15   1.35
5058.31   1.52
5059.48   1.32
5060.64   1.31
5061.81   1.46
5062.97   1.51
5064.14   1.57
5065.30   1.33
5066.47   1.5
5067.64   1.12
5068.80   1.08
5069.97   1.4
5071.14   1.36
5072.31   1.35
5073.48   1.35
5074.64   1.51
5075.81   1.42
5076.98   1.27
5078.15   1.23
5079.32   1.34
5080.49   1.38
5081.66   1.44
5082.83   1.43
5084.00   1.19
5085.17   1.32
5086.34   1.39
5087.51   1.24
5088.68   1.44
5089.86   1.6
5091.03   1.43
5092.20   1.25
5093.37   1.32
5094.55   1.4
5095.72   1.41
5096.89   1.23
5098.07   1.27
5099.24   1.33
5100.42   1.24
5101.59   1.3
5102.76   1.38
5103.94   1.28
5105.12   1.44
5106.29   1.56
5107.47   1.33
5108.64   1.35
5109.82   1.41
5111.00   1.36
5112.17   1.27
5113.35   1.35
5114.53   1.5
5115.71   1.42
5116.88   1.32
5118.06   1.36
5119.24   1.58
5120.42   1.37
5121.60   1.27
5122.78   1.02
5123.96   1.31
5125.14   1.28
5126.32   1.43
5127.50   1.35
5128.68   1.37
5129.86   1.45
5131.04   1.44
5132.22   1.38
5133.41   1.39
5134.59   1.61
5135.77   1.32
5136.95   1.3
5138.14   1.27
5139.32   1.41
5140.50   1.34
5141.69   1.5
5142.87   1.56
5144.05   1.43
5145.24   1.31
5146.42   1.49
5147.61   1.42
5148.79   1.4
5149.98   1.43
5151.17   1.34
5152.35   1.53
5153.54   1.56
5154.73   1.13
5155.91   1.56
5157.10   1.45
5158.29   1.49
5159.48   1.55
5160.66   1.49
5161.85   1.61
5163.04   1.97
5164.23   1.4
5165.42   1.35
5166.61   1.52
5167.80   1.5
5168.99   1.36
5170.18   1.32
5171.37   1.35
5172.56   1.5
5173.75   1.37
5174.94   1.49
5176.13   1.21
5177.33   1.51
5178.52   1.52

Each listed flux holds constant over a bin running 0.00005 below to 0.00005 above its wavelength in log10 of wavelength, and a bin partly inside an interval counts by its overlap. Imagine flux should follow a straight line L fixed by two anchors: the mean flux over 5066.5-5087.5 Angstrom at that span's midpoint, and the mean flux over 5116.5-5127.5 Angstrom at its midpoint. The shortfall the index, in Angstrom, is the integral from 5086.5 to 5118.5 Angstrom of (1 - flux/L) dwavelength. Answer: -0.8 Angstrom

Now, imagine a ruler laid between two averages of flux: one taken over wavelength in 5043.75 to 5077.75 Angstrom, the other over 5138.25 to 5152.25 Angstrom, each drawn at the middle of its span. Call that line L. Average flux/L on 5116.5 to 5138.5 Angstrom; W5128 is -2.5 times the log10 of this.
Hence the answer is 0.04 mag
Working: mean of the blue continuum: 1.39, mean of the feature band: 1.36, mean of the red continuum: 1.42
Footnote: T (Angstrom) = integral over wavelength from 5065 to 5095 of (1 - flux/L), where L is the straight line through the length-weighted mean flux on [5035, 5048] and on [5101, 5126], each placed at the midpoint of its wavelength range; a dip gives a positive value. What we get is 0.8 Angstrom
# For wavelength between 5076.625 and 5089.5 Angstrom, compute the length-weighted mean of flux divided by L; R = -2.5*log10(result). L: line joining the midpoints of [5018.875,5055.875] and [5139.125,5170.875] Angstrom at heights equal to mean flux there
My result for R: 0.10 mag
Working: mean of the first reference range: 1.48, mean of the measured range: 1.34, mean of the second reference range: 1.46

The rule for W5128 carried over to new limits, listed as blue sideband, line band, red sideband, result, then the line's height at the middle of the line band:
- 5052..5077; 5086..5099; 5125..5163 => 0.03 mag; 1.4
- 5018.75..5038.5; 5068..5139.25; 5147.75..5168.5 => 0.11 mag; 1.51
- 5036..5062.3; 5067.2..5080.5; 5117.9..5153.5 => 0.07 mag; 1.4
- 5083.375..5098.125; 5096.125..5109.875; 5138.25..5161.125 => 0.02 mag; 1.37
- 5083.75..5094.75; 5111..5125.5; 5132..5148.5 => 0.04 mag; 1.39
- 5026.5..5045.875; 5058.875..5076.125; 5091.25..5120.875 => 0.05 mag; 1.43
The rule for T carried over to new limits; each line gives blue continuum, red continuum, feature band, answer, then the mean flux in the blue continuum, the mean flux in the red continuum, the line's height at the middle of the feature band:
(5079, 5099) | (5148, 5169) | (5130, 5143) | 0.3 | 1.36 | 1.48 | 1.44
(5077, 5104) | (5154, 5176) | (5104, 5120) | -0.3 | 1.34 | 1.46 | 1.38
